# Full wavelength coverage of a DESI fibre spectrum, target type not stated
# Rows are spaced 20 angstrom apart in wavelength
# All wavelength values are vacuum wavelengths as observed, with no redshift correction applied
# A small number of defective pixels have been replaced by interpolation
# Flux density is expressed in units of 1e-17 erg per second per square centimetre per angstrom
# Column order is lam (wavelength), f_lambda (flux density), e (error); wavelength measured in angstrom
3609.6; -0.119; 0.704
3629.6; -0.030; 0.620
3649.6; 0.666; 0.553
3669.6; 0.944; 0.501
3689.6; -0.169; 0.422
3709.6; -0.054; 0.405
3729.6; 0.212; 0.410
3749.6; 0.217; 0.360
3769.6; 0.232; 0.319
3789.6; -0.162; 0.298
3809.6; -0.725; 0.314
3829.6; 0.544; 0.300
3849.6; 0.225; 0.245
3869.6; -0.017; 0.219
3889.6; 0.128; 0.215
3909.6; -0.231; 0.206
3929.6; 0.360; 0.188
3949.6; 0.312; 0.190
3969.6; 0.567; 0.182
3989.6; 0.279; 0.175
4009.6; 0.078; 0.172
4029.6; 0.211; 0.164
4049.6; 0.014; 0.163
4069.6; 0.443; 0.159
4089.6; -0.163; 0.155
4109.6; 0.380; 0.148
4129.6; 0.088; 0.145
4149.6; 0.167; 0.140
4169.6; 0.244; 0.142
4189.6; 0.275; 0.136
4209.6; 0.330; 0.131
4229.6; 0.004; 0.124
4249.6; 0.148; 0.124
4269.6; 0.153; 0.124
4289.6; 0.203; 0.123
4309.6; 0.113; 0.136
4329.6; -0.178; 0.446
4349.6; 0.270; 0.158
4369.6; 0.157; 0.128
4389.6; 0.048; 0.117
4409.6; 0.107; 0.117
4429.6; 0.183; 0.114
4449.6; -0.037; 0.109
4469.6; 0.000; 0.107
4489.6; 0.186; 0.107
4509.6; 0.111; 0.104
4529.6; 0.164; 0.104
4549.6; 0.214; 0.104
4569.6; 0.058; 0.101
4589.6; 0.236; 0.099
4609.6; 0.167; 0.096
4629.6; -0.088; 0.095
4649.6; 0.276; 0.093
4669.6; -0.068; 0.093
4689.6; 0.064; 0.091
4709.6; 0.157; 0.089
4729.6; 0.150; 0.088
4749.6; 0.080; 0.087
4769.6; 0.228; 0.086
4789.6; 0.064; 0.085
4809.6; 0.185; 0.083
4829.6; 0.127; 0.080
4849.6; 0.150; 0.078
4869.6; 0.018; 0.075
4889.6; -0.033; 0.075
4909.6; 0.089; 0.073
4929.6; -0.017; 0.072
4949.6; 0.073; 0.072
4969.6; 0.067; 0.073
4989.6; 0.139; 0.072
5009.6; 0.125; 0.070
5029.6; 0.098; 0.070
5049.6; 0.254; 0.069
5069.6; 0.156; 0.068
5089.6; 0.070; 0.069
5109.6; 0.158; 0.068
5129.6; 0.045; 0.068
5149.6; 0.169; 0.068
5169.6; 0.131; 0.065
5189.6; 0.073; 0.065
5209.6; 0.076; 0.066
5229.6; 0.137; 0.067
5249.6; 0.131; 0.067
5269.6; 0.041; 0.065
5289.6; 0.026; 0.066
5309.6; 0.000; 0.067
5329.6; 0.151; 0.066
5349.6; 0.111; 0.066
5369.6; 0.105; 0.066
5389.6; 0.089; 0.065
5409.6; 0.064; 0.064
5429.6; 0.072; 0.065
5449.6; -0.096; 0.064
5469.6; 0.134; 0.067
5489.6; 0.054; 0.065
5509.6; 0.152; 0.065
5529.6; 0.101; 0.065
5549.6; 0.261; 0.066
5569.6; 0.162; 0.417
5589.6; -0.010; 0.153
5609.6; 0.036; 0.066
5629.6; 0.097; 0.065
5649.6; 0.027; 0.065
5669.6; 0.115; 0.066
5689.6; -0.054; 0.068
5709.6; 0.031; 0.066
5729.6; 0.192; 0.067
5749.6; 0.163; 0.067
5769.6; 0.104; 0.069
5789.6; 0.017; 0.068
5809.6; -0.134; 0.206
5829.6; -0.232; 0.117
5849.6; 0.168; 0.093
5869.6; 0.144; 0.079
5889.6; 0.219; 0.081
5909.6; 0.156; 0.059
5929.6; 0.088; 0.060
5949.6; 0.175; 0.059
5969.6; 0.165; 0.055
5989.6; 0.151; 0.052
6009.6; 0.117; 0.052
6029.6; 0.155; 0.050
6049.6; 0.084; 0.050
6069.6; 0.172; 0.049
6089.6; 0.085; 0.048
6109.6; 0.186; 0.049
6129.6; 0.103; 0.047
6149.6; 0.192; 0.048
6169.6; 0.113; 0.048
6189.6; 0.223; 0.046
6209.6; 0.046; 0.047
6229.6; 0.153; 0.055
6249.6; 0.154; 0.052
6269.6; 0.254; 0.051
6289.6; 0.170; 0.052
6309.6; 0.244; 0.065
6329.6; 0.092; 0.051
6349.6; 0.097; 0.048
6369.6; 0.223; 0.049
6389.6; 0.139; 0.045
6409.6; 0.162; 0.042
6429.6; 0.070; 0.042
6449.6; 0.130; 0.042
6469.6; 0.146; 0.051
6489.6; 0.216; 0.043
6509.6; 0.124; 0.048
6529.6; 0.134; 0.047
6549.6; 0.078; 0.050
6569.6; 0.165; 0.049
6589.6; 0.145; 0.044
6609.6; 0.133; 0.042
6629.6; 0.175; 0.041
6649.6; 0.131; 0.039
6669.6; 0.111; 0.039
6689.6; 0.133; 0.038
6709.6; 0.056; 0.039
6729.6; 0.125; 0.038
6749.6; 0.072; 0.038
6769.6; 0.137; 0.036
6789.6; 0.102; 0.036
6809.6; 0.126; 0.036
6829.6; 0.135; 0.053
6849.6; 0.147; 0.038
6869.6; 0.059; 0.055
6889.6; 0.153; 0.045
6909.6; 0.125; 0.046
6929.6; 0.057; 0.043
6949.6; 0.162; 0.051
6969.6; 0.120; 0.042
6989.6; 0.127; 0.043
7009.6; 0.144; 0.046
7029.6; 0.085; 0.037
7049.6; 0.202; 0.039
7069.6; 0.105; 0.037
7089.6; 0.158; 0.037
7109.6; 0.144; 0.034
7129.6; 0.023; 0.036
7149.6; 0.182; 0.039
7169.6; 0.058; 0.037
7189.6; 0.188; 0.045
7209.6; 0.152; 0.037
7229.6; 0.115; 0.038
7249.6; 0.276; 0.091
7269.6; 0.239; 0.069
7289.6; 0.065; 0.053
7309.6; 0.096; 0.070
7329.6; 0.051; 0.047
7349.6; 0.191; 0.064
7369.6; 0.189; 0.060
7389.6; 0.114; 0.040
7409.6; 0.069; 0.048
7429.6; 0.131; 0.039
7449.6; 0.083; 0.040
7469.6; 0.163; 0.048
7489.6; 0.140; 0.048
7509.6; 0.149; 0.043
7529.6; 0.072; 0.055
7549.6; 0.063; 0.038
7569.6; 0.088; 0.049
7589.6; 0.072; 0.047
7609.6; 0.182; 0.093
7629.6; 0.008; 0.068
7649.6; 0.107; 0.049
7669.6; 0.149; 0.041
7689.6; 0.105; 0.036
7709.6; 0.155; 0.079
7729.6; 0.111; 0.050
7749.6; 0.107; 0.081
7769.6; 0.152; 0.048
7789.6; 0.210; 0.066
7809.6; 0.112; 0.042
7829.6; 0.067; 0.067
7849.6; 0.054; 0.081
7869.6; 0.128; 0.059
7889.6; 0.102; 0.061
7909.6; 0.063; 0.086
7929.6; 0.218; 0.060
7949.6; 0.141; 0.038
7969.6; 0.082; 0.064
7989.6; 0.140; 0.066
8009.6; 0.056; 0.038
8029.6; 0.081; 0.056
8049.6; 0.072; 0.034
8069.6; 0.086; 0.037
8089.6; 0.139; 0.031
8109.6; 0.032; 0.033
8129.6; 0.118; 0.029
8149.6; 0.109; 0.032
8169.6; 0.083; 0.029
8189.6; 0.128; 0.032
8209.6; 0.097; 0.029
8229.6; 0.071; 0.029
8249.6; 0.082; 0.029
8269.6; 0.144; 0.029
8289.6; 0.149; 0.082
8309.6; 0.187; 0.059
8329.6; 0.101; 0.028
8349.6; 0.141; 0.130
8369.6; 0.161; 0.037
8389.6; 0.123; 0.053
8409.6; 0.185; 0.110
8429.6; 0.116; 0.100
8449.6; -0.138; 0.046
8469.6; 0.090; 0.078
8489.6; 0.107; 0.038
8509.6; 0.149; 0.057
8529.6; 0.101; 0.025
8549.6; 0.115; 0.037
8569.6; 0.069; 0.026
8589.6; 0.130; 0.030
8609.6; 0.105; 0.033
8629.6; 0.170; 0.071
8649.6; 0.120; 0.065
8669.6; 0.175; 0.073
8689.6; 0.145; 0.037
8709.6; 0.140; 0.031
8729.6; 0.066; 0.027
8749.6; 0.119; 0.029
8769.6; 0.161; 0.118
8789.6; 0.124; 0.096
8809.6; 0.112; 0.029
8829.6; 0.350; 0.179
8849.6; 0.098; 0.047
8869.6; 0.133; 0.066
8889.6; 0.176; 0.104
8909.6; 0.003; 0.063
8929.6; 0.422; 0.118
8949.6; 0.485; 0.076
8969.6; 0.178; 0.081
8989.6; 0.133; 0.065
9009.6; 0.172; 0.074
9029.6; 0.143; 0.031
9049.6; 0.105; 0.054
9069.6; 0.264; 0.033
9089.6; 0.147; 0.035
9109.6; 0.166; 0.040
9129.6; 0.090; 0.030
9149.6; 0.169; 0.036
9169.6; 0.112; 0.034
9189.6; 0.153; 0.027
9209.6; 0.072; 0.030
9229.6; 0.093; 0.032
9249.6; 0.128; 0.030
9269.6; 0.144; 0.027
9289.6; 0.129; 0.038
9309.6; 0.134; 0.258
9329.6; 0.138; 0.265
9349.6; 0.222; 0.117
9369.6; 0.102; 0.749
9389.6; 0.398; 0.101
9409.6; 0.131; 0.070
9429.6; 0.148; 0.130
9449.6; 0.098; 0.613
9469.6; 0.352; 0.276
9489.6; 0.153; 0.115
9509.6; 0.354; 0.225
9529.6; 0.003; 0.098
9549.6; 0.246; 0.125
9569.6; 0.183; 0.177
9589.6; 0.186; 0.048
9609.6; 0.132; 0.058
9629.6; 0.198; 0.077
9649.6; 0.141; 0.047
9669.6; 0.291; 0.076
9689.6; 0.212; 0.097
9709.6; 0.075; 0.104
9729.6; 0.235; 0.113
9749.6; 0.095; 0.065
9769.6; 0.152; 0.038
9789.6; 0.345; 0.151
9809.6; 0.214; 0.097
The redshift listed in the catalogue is 1.398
